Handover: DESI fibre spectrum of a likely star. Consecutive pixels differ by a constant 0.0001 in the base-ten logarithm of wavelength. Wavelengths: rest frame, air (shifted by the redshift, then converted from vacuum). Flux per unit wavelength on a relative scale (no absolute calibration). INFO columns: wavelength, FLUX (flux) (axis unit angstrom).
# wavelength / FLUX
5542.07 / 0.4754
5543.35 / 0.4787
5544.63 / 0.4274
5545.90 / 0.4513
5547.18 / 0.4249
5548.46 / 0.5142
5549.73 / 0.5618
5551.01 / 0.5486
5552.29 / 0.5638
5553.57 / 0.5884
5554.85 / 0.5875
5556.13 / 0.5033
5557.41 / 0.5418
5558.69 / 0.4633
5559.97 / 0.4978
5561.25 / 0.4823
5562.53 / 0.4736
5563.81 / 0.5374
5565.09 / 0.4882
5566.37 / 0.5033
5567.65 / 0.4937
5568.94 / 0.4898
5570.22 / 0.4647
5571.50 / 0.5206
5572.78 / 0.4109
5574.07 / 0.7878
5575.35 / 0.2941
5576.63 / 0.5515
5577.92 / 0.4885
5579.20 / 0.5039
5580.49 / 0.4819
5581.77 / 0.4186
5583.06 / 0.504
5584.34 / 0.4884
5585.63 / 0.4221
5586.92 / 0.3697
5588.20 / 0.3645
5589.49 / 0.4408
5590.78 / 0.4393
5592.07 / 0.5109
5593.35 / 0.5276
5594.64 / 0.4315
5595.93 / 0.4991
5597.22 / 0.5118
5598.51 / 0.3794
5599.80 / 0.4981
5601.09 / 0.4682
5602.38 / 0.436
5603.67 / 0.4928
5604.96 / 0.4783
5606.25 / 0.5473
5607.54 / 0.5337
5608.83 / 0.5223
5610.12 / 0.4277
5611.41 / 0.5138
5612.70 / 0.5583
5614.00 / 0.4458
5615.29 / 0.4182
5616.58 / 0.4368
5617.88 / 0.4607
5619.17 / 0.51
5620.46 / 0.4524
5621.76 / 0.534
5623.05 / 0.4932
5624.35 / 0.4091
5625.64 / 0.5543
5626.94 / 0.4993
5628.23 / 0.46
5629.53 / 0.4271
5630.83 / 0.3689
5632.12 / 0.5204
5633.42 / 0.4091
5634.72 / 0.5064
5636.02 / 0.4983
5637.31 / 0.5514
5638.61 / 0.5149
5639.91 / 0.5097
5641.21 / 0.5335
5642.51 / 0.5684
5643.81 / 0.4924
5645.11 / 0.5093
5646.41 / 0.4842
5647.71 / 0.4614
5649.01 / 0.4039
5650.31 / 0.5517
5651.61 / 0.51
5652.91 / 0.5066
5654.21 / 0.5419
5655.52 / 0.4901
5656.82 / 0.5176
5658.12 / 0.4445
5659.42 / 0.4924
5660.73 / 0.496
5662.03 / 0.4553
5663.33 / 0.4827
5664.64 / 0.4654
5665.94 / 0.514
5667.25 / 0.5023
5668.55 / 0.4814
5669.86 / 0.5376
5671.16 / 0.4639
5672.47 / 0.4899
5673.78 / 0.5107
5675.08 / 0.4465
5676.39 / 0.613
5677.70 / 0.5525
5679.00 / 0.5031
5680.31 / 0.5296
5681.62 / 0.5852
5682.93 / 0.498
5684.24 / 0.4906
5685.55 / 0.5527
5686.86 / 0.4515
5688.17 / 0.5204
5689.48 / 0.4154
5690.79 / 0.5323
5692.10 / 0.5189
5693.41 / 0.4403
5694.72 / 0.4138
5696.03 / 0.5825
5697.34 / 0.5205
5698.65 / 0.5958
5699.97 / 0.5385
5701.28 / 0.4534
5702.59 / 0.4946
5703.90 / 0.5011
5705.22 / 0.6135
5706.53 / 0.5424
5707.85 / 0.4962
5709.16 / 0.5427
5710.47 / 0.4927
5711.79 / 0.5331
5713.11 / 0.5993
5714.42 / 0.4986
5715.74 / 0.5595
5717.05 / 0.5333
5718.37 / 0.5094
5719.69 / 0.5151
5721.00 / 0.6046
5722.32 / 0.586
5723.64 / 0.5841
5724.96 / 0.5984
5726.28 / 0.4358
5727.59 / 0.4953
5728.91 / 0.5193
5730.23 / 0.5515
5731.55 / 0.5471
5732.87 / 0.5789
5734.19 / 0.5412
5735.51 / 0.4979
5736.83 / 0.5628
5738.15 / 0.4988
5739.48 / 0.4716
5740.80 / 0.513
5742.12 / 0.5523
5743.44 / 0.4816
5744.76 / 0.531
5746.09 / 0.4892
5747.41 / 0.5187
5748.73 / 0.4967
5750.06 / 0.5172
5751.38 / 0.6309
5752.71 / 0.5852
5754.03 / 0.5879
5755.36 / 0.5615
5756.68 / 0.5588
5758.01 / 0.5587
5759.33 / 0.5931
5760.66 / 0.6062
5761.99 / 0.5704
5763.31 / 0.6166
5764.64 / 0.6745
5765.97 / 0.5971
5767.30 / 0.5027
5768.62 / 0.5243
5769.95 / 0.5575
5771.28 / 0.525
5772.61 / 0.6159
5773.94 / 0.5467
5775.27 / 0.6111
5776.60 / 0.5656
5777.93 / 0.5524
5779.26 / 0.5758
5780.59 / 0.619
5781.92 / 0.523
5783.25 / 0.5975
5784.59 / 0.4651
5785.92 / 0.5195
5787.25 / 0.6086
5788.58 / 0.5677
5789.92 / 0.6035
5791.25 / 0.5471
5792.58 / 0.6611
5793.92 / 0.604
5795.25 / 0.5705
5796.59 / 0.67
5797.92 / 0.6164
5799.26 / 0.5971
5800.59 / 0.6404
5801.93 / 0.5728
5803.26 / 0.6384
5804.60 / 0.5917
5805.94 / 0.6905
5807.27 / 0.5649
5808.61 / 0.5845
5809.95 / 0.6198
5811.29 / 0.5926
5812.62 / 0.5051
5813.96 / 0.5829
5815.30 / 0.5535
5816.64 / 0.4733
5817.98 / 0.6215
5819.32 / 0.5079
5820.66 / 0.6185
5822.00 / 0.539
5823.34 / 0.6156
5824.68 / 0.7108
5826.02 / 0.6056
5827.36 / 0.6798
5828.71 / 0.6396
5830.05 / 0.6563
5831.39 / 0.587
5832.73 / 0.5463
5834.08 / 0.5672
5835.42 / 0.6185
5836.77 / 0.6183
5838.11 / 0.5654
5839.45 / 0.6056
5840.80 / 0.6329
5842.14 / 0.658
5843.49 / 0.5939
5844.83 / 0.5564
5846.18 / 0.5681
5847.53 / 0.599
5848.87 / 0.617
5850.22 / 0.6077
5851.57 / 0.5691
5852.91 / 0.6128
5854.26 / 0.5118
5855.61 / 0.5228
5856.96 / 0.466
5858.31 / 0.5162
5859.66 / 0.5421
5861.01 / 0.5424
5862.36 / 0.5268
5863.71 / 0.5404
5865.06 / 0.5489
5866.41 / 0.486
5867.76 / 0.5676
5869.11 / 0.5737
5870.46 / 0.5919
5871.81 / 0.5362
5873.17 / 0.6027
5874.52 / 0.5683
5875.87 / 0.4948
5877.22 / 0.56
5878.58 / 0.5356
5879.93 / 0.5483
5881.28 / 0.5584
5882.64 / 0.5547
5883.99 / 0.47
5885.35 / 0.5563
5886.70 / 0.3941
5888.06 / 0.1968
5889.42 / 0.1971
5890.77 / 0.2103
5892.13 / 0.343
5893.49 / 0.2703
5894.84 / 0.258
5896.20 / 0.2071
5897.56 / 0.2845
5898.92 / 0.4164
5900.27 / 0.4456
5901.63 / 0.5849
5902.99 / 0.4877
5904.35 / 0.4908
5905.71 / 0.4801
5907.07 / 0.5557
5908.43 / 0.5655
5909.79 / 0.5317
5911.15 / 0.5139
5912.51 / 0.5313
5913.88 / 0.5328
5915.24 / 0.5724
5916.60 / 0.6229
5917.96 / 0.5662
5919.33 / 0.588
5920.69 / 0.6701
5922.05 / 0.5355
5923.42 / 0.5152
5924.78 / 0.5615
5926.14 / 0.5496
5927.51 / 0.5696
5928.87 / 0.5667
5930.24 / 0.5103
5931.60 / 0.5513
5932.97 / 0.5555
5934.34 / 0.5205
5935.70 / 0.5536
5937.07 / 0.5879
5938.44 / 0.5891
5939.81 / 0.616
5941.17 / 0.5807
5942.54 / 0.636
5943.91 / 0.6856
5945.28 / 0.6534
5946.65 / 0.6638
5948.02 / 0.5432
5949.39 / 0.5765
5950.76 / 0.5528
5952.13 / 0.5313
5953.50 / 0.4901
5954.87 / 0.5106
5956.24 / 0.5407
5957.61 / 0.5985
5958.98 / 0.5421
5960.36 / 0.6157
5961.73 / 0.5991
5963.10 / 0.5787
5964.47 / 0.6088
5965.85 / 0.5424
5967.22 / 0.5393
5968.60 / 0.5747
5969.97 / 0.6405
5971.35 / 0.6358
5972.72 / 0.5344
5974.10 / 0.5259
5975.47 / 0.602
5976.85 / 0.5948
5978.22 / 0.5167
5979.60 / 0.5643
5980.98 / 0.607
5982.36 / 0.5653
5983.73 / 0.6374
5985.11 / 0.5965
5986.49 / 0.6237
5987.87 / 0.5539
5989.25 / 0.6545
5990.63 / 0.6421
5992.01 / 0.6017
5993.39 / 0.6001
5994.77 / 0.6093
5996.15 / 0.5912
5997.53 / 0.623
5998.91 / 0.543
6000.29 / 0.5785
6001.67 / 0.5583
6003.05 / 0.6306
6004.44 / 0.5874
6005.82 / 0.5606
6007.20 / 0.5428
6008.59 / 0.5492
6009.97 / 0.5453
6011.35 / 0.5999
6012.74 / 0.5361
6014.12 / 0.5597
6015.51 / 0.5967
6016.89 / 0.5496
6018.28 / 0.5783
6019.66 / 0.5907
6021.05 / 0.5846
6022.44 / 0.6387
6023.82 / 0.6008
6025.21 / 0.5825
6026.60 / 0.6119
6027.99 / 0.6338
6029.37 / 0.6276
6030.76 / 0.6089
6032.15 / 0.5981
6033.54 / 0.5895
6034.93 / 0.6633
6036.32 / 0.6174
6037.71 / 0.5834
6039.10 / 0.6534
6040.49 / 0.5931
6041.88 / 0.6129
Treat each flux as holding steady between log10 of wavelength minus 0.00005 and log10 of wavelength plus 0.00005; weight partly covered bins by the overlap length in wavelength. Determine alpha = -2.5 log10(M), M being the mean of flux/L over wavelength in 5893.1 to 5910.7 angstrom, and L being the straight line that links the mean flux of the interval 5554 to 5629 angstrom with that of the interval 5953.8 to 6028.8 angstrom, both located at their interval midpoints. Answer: 0.28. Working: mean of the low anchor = 0.483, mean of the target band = 0.433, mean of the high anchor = 0.584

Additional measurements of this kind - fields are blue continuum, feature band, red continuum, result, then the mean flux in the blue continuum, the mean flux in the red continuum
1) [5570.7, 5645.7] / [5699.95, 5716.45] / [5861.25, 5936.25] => -0.09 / 0.481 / 0.497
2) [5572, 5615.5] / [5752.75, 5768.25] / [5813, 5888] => -0.10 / 0.476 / 0.565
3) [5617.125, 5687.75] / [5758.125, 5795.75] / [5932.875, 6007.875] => -0.09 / 0.496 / 0.584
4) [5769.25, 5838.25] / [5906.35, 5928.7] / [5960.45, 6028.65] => 0.05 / 0.589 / 0.586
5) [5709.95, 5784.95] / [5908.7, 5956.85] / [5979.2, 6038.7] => 0.03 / 0.55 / 0.594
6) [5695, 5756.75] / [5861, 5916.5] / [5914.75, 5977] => 0.19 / 0.536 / 0.576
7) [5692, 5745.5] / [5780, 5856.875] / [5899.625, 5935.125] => -0.10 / 0.528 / 0.545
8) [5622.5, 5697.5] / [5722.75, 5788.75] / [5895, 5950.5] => -0.08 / 0.496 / 0.542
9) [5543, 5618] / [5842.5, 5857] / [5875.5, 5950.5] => -0.14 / 0.486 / 0.508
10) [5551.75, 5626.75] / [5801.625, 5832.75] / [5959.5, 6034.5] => -0.10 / 0.486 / 0.588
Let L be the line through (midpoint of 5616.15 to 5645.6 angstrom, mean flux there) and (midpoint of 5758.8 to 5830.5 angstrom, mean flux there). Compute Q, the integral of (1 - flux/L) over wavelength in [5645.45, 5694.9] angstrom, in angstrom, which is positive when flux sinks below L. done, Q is 1.4 angstrom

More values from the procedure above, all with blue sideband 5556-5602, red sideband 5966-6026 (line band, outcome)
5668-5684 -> -0.4 angstrom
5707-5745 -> -1.2 angstrom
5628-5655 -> 0.1 angstrom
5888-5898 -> 5.6 angstrom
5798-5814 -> -1.9 angstrom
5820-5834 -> -2.0 angstrom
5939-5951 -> -0.9 angstrom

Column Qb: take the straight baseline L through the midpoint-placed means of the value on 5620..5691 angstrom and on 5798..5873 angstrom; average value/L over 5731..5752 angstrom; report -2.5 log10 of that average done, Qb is 0.02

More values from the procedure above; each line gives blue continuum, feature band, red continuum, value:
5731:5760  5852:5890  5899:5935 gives 0.06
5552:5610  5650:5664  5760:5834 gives 0.05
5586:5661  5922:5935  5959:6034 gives 0.05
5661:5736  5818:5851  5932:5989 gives -0.10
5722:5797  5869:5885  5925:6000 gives 0.04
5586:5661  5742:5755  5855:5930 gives -0.11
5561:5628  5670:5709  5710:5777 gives 0.02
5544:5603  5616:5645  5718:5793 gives 0.04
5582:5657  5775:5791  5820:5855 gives 0.01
